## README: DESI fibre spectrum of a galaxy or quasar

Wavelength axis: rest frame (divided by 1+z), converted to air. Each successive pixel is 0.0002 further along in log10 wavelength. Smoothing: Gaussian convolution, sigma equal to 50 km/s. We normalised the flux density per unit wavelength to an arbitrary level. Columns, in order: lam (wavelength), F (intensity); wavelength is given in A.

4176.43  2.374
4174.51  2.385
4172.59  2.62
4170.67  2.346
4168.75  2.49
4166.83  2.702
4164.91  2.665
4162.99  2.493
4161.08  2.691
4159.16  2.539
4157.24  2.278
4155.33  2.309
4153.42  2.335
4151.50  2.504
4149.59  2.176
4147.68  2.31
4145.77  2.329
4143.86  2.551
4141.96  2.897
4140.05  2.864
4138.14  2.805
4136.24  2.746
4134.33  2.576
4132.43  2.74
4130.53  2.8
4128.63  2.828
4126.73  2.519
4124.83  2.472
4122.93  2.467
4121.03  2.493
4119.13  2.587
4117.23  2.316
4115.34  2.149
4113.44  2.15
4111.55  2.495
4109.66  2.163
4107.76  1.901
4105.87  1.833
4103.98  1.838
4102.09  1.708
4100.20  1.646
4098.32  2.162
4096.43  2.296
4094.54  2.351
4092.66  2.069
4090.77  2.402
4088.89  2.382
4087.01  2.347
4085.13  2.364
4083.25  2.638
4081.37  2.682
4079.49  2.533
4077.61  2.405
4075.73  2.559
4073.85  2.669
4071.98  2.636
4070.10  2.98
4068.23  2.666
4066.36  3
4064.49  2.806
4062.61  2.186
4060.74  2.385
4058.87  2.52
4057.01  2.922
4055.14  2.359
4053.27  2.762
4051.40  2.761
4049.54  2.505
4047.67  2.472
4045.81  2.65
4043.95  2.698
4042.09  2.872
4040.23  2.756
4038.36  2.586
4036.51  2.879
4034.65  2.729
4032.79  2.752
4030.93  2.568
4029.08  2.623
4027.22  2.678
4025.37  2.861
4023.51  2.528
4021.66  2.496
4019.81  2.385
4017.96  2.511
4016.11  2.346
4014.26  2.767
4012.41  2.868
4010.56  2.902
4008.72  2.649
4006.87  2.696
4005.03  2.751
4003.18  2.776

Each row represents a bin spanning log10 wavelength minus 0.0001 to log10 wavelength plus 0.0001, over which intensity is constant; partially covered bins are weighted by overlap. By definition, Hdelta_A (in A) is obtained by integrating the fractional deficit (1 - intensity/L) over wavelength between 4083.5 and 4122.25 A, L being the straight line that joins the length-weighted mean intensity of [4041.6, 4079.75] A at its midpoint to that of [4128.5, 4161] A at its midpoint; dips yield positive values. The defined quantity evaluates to 6.04 A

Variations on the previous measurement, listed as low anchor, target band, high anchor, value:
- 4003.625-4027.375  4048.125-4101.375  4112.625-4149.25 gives 2.2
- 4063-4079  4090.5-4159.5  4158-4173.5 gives 6.6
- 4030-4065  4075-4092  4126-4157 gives 0.9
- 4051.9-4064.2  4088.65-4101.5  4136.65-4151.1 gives 2.0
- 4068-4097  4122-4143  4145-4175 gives -2.0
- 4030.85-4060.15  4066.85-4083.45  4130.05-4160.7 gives -0.1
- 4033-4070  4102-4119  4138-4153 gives 3.1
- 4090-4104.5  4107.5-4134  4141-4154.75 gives -2.5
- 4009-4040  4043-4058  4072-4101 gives -0.6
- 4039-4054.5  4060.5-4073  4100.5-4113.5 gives -1.2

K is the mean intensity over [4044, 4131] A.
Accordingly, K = 2.43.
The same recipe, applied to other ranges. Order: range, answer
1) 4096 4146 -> 2.39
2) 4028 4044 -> 2.72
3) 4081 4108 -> 2.17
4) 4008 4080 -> 2.65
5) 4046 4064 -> 2.55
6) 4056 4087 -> 2.61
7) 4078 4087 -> 2.52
